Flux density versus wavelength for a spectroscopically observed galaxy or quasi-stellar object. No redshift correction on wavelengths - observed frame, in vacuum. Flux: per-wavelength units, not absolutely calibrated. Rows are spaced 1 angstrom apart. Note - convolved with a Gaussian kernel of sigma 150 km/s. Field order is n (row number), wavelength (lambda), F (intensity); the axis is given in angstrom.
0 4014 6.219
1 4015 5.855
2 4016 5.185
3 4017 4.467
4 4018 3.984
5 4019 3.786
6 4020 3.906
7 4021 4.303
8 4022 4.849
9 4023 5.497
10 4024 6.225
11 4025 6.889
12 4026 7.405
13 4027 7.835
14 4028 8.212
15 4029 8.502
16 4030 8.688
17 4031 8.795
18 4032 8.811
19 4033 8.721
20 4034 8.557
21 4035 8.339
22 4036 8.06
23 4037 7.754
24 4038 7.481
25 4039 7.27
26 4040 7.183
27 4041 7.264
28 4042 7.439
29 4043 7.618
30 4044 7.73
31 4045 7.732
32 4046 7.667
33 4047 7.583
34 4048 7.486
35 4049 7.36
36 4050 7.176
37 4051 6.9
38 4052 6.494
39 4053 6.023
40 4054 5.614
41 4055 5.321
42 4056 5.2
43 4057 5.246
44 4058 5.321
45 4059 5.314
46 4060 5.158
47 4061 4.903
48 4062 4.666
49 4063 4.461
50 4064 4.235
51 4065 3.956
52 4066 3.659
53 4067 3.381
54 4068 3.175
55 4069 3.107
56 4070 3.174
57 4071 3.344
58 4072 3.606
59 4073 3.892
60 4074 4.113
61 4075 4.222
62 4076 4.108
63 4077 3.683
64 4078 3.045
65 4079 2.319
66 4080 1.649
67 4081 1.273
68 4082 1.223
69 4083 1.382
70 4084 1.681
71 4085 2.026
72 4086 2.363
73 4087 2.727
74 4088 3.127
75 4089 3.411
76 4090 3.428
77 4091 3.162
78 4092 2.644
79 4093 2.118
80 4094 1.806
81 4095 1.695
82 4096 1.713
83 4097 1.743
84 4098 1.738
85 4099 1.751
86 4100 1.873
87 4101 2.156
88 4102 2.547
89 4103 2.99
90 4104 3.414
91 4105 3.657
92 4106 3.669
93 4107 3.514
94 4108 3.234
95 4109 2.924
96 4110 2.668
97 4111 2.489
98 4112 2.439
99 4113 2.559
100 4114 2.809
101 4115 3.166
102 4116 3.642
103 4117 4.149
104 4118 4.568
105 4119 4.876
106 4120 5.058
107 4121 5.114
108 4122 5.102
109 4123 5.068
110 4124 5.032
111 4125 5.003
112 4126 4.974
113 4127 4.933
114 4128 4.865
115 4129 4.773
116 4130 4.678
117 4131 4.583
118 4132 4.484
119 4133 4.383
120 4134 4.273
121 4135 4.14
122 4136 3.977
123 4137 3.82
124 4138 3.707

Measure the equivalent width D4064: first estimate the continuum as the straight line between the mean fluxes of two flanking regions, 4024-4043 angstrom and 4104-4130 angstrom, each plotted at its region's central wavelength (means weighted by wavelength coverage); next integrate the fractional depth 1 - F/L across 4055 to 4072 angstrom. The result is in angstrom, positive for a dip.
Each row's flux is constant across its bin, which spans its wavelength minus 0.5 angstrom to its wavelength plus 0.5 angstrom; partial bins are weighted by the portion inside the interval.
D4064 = 5.9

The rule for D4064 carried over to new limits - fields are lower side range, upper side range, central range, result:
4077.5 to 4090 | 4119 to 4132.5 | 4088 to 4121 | 5.4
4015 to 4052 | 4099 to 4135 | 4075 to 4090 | 7.7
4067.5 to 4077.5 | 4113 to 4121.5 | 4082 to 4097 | 5.9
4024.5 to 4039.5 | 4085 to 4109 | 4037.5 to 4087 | 8.5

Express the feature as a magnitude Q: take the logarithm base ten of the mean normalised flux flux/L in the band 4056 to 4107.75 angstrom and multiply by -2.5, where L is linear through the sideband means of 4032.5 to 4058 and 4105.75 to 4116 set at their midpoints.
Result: 0.465 mag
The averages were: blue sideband 7.13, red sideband 2.96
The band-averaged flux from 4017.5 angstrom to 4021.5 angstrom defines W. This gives 3.99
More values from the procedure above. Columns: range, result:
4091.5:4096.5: 2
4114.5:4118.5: 3.88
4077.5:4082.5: 1.9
